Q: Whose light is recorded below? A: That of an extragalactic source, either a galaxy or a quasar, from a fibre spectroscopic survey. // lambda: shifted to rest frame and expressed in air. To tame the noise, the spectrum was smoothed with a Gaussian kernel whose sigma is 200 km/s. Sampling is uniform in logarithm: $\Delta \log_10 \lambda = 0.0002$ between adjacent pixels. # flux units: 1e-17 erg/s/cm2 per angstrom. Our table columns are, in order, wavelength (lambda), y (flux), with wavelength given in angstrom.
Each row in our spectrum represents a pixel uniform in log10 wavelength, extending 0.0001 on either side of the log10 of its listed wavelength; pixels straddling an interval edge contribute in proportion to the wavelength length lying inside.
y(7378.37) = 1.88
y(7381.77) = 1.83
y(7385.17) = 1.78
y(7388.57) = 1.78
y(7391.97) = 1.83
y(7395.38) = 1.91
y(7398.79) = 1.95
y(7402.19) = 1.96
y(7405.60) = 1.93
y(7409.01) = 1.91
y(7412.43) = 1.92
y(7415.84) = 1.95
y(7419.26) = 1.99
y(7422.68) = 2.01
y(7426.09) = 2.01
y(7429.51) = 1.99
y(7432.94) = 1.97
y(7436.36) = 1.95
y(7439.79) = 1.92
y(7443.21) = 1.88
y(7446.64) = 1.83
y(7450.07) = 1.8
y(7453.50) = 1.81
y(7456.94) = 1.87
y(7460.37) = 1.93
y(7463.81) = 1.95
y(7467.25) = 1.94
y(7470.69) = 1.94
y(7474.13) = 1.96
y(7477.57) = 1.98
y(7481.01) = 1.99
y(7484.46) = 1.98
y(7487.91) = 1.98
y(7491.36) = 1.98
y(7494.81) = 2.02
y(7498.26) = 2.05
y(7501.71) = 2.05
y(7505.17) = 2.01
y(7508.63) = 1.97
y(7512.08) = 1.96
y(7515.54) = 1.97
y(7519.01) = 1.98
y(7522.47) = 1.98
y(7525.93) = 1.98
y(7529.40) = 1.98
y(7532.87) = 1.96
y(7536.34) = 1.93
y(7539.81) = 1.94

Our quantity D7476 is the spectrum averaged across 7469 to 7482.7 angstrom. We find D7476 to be 1.97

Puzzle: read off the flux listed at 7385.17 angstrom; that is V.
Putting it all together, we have 1.78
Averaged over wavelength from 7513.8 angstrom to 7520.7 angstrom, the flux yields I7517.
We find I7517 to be 1.97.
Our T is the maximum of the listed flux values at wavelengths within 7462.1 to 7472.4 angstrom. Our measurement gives 1.95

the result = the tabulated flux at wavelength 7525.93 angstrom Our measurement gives 1.98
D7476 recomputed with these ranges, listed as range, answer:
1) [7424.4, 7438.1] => 1.98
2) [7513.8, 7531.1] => 1.98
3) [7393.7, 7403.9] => 1.94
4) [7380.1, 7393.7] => 1.81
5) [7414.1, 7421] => 1.97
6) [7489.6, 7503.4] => 2.03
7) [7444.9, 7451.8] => 1.82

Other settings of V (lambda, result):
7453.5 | 1.81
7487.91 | 1.98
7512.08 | 1.96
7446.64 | 1.83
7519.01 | 1.98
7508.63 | 1.97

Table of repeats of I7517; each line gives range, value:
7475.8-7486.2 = 1.98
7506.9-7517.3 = 1.97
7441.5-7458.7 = 1.84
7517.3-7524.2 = 1.98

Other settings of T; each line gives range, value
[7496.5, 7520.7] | 2.05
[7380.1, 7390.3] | 1.83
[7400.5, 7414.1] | 1.96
